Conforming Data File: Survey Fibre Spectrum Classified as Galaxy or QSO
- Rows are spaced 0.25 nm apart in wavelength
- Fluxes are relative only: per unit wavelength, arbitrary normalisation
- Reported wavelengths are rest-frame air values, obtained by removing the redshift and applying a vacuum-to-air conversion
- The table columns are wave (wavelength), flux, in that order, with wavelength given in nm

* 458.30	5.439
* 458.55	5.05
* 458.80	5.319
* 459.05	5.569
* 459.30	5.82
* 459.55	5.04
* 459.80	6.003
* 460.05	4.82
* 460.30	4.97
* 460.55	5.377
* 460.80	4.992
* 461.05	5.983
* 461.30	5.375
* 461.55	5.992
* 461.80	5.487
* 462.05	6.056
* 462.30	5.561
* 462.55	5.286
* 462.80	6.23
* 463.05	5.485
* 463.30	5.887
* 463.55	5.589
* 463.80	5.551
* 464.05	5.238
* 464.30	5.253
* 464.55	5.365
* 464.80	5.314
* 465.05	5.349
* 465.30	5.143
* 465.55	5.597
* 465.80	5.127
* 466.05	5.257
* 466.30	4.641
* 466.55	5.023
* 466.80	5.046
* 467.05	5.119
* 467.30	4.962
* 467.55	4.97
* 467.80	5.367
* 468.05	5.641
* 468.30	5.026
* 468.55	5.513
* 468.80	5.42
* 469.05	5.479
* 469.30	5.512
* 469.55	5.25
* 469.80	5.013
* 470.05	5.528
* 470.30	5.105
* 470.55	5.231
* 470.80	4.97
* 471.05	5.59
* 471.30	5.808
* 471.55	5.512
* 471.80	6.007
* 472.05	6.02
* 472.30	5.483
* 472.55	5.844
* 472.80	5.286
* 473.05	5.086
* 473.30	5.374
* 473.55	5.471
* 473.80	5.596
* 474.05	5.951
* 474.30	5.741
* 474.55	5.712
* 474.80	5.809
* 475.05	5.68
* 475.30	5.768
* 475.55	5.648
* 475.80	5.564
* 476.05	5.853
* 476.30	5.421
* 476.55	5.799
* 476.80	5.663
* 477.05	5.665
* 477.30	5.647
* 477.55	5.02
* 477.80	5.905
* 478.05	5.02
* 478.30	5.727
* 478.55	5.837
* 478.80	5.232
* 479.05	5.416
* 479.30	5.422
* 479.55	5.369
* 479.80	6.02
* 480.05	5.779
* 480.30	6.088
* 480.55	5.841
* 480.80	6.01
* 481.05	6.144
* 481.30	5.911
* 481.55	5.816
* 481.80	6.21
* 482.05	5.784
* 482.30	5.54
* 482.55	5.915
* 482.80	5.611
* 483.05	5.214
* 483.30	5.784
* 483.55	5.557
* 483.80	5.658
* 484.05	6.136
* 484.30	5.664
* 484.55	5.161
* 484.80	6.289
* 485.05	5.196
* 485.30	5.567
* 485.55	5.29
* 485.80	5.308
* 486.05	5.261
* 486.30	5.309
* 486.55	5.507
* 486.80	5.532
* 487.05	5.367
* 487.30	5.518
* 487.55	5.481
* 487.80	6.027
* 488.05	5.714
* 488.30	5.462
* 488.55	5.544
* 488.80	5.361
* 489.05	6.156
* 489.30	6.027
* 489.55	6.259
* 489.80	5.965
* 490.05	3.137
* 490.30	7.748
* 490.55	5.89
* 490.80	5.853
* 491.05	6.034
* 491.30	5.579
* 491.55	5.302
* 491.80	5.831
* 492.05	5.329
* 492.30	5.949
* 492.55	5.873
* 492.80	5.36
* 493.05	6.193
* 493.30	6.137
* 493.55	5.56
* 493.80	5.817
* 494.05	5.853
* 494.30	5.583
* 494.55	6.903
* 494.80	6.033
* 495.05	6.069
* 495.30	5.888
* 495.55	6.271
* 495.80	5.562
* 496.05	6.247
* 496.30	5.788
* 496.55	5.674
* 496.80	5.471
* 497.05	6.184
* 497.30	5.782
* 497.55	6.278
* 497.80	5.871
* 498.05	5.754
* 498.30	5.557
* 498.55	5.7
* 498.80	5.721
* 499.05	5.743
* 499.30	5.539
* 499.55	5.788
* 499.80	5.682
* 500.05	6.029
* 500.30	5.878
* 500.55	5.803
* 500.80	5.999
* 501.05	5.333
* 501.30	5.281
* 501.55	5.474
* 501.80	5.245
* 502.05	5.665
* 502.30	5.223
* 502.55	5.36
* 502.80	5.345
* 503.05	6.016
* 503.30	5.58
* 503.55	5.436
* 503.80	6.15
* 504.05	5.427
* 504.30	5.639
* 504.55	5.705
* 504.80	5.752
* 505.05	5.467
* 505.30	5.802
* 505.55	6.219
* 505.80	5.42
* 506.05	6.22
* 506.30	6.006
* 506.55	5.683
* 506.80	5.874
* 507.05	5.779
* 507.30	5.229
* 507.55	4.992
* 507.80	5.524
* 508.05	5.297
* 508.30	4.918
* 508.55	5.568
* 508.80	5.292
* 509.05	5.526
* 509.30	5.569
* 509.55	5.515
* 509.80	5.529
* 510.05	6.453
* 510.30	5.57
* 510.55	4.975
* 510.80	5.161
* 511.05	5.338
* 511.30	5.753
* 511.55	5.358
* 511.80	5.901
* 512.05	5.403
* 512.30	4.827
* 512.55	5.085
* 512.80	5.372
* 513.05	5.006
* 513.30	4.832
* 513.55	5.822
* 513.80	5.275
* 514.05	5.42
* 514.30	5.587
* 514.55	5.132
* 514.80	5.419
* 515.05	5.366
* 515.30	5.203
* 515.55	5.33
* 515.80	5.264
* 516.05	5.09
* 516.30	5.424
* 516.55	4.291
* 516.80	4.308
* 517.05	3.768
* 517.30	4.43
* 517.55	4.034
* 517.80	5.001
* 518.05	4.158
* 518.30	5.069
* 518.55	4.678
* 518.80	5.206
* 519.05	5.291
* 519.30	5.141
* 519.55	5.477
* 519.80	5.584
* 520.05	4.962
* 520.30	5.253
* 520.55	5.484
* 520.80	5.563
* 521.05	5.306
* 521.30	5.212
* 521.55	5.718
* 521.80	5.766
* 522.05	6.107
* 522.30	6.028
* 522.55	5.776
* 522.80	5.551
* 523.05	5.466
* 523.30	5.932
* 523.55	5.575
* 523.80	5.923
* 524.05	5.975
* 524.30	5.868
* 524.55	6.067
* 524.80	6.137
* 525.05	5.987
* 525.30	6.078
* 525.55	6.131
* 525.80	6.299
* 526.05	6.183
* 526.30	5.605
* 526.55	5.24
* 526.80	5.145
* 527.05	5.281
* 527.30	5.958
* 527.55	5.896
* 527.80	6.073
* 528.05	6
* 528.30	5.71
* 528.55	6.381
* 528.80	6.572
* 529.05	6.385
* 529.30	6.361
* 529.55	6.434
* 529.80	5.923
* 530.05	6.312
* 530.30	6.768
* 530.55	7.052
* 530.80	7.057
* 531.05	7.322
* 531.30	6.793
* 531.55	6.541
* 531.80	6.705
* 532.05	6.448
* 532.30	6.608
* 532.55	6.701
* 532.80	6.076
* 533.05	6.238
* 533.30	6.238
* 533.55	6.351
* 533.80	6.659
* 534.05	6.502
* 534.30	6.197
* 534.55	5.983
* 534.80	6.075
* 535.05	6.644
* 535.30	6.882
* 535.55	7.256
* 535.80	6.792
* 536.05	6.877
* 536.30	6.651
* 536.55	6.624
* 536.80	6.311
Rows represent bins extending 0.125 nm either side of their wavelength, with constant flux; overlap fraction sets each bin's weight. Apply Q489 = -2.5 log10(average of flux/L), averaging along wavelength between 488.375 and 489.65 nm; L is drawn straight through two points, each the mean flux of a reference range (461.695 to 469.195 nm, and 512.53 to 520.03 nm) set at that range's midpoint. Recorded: -0.12 mag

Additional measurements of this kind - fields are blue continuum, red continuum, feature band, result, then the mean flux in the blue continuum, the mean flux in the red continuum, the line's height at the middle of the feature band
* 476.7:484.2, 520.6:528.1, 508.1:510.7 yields 0.05 mag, 5.7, 5.79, 5.76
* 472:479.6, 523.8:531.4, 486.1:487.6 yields 0.05 mag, 5.58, 6.16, 5.7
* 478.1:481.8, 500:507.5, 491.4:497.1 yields -0.03 mag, 5.76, 5.66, 5.7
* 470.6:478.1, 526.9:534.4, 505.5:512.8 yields 0.11 mag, 5.6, 6.38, 6.08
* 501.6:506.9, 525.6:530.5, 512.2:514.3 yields 0.11 mag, 5.67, 6.04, 5.81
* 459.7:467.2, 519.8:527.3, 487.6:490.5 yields -0.04 mag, 5.4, 5.71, 5.53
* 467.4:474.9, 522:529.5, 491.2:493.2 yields -0.01 mag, 5.47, 5.93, 5.65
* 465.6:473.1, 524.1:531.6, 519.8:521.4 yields 0.14 mag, 5.33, 6.18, 6.07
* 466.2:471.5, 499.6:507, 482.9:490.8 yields -0.03 mag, 5.25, 5.68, 5.48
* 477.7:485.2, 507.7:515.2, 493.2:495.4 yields -0.08 mag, 5.71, 5.39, 5.57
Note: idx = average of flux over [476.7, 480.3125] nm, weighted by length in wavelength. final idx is 5.57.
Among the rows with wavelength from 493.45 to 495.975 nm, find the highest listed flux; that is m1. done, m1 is 6.903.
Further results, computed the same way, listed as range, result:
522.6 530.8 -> 7.057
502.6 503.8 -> 6.15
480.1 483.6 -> 6.21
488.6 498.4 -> 7.748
